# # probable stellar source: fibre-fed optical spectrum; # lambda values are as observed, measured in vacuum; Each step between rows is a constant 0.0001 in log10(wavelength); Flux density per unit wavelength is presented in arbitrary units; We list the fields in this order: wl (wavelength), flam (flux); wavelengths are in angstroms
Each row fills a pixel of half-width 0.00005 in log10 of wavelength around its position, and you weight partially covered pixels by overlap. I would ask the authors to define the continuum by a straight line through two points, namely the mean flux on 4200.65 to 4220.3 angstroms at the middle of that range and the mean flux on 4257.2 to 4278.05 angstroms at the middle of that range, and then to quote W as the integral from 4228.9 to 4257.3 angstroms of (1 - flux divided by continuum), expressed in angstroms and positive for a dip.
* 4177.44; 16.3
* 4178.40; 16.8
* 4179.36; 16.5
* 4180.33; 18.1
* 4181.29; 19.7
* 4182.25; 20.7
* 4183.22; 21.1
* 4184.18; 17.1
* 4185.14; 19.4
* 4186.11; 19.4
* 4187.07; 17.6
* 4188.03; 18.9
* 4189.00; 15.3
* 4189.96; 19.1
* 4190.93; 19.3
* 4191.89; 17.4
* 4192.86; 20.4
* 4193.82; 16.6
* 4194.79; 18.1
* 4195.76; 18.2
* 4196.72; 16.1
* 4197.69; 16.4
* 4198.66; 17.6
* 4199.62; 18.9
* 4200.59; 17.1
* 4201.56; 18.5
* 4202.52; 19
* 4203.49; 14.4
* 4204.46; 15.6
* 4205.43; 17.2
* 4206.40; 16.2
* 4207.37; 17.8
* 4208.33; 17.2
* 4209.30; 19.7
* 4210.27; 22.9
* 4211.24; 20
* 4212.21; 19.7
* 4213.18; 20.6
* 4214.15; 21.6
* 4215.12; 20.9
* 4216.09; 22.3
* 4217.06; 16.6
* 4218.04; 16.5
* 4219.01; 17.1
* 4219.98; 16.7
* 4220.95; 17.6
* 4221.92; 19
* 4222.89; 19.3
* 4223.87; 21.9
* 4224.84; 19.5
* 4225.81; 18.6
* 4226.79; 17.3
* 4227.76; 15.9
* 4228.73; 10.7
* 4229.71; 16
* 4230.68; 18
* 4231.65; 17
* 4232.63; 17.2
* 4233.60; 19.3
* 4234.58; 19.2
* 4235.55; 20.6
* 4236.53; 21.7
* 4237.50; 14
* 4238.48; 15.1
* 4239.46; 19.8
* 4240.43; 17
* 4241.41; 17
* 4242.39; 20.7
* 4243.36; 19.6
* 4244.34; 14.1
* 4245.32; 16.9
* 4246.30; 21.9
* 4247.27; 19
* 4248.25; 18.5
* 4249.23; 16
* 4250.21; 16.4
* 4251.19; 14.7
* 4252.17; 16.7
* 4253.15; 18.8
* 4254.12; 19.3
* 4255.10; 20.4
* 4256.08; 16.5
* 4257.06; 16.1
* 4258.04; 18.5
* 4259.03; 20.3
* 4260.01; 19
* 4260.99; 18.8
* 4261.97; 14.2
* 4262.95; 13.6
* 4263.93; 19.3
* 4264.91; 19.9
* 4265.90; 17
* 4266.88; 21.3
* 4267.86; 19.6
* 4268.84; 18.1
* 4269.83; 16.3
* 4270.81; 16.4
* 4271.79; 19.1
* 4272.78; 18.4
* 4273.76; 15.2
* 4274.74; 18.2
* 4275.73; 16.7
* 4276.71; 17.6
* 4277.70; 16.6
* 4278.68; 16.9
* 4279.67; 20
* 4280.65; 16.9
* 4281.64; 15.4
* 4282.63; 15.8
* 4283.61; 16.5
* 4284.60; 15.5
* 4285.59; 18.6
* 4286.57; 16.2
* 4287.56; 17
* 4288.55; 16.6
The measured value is 0.5 angstroms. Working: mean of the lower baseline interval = 18.5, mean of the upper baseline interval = 17.8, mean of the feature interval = 17.8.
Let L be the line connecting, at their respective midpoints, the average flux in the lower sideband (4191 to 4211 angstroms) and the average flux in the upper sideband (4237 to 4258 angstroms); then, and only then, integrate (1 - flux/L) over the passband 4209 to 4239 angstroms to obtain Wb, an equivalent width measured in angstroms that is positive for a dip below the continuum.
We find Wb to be -1.3 angstroms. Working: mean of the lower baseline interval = 17.8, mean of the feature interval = 18.5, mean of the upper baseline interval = 17.6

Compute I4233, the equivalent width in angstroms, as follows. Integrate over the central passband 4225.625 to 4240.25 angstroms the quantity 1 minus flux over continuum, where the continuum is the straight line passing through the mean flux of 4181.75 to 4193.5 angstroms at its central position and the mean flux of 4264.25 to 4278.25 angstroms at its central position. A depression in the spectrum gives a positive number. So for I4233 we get 0.8 angstroms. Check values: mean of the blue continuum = 18.8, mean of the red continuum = 17.9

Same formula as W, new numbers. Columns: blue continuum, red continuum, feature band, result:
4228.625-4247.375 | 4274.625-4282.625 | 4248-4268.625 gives -0.42 angstroms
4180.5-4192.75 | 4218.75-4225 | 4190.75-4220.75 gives 0.81 angstroms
